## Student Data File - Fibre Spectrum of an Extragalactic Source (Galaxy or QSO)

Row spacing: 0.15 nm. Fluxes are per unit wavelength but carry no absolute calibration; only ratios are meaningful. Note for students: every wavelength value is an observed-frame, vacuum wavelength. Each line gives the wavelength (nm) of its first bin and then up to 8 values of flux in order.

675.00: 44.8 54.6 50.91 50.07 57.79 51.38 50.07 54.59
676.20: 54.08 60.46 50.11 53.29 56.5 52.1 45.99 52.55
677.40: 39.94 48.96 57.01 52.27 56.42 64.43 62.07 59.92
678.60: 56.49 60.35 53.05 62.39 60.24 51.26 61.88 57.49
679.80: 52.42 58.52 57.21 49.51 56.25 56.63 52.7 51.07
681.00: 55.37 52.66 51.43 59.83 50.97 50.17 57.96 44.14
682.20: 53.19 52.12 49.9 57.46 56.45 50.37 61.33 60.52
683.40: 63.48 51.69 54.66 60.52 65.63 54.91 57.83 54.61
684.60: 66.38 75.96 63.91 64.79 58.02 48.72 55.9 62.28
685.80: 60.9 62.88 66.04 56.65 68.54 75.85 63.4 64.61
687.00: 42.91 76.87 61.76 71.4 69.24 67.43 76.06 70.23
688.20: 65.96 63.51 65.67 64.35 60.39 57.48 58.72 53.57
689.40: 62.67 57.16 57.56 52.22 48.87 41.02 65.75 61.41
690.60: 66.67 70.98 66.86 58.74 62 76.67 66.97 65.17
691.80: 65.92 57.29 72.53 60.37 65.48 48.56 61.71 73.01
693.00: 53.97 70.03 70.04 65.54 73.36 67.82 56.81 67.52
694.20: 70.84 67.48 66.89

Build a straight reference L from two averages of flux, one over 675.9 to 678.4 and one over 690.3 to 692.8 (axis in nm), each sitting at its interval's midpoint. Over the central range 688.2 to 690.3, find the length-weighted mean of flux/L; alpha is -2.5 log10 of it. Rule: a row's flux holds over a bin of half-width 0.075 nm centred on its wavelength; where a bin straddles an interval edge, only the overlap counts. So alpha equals 0.09 mag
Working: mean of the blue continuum 53.7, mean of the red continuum 64.3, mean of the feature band 57.8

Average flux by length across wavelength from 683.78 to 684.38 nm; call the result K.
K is 59.7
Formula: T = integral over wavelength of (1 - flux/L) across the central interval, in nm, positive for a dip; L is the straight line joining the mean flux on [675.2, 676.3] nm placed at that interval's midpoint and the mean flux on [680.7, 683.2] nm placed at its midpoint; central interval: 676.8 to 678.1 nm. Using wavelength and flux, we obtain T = 0.04 nm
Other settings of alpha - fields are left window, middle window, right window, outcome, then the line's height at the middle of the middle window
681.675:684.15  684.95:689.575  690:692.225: -0.06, 59.8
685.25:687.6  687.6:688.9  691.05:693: -0.06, 63.2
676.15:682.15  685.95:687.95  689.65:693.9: -0.11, 59.8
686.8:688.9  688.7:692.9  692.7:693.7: 0.09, 66.5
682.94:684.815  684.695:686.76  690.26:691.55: -0.02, 61.7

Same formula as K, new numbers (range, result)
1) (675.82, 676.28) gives 53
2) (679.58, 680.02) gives 56.1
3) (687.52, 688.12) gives 70.7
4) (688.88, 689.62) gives 57.9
